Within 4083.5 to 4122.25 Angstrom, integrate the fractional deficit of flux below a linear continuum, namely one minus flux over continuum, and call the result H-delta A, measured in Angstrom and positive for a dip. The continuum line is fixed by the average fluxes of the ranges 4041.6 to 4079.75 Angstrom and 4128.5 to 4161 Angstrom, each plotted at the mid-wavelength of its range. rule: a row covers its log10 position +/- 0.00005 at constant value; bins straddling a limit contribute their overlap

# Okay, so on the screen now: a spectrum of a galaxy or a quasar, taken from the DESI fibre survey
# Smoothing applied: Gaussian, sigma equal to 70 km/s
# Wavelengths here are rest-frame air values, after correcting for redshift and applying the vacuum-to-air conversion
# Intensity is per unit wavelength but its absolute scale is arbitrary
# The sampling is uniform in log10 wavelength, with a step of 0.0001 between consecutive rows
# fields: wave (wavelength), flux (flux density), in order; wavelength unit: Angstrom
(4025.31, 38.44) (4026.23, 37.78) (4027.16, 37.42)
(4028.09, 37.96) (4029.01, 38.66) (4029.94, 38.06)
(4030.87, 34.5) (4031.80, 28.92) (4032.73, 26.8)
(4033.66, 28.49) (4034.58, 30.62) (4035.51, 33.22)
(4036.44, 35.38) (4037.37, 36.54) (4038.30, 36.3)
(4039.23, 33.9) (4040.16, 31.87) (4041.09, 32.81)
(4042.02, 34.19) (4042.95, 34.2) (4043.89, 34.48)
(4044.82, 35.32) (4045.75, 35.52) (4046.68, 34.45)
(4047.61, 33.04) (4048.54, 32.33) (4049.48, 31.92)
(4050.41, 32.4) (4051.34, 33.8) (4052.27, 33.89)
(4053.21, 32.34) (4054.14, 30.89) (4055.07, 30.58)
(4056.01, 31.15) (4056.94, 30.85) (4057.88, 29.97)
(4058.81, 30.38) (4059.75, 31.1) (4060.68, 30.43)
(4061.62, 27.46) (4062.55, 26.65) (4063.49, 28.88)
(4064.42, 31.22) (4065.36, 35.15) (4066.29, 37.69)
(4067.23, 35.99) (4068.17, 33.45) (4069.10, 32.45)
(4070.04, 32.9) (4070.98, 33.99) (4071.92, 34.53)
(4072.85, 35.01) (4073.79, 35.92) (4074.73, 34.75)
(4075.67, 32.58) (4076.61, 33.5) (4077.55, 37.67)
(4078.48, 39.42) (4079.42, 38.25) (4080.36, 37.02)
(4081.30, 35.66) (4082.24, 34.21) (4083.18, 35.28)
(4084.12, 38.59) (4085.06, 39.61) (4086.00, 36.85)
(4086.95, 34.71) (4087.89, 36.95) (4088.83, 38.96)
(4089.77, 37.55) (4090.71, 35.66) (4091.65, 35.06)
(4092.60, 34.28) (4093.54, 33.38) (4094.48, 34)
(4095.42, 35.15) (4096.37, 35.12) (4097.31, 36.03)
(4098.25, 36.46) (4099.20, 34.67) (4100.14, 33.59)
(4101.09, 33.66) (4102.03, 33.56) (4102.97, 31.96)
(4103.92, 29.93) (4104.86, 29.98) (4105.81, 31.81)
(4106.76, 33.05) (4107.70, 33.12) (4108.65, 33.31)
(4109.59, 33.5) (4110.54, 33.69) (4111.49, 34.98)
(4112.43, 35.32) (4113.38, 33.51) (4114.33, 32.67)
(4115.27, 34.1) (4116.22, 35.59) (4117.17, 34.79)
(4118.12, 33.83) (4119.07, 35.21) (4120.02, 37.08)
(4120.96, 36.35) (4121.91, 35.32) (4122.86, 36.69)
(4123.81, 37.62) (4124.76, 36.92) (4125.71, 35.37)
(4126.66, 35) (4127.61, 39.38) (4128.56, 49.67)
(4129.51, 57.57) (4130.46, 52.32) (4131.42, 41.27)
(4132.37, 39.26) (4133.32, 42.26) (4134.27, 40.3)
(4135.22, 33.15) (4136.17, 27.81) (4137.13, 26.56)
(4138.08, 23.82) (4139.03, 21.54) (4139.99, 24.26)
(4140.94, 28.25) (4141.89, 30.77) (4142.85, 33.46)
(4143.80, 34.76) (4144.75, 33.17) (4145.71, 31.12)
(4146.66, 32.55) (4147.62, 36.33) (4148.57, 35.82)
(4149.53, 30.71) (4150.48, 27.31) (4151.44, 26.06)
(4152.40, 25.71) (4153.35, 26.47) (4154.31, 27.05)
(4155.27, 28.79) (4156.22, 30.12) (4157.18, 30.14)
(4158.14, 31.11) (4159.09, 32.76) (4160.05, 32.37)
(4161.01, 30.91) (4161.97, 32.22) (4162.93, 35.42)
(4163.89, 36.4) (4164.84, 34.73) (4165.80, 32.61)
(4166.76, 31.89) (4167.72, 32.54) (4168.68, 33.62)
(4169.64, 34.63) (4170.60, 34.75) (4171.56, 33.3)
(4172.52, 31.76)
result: -2.0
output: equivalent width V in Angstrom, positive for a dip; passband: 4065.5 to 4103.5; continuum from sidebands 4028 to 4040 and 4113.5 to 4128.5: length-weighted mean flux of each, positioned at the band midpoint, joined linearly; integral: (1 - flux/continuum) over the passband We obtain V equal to -0.4 Angstrom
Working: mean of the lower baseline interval 33.6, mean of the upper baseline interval 36.1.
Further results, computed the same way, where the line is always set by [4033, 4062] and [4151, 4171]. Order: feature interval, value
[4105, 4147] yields -4.3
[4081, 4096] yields -1.8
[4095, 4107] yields -0.5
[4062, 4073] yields -0.2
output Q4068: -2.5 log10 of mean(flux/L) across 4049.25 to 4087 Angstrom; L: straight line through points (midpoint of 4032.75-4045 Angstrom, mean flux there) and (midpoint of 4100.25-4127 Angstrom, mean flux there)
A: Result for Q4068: 0.00 mag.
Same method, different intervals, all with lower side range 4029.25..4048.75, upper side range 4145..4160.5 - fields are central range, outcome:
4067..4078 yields -0.059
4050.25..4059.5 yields 0.048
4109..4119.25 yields -0.095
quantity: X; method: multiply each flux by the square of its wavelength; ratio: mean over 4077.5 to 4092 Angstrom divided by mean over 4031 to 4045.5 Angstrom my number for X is 1.15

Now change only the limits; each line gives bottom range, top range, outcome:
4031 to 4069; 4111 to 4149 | 1.14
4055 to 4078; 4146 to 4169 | 1.01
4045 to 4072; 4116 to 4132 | 1.26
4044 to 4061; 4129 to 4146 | 1.12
